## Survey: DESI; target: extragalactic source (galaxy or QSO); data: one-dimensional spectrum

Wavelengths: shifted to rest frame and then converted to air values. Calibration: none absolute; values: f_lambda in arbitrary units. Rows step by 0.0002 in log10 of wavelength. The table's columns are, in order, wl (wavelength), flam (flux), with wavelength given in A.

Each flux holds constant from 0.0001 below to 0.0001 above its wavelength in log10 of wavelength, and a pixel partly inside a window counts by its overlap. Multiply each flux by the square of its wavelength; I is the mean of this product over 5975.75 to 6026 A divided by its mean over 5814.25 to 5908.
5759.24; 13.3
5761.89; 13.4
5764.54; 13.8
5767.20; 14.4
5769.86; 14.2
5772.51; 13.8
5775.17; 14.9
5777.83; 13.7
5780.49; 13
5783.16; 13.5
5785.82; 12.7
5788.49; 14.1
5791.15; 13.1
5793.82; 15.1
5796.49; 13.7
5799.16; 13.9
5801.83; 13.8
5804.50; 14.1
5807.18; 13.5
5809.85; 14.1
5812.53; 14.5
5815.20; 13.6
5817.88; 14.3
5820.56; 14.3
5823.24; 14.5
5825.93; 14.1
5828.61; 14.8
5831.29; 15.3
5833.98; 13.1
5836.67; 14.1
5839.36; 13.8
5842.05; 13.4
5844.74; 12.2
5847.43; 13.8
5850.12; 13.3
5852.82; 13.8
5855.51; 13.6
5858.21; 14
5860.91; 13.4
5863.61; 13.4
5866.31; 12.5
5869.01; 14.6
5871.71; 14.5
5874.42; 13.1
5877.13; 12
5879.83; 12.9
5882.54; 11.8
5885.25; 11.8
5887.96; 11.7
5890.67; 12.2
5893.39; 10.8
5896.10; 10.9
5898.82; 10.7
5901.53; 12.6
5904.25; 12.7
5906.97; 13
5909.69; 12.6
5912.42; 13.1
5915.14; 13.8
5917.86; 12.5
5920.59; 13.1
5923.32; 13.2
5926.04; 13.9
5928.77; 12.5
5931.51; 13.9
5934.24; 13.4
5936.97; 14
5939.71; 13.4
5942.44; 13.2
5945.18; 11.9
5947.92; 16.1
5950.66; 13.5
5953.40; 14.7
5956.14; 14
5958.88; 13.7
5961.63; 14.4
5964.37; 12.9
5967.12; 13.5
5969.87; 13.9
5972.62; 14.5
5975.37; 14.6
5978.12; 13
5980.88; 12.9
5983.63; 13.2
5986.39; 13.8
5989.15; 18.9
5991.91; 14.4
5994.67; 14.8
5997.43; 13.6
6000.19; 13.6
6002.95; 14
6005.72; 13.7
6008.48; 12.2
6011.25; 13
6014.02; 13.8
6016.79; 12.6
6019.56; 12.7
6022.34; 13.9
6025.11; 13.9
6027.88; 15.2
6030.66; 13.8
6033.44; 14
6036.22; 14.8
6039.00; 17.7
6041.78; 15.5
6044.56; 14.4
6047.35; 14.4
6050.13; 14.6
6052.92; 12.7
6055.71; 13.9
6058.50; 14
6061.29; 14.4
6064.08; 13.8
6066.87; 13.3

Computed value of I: 1.10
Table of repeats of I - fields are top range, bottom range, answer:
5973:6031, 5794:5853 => 1.06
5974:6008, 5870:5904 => 1.21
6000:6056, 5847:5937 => 1.14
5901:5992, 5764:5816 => 1.04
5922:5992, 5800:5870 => 1.05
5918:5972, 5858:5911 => 1.11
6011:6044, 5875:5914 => 1.24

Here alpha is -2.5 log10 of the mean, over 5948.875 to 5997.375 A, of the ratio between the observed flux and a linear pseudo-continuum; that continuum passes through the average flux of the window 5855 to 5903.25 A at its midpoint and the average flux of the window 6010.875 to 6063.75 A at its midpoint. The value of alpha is -0.05 mag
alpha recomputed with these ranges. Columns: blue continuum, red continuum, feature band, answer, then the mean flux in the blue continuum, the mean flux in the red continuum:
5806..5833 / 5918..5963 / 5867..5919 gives 0.116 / 14.3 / 13.6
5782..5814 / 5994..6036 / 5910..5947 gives 0.040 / 13.8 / 13.7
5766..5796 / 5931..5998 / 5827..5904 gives 0.075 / 13.9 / 14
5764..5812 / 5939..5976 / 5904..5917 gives 0.066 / 13.9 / 13.9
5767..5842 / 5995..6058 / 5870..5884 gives 0.089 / 14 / 14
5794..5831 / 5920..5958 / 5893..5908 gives 0.168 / 14.2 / 13.6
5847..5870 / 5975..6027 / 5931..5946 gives 0.032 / 13.6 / 13.8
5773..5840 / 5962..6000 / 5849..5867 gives 0.045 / 14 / 14.1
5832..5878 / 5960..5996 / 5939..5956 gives 0.015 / 13.5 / 14.2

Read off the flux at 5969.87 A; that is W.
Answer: 13.9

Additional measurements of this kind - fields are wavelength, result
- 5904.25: 12.7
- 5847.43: 13.8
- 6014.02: 13.8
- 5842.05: 13.4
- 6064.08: 13.8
